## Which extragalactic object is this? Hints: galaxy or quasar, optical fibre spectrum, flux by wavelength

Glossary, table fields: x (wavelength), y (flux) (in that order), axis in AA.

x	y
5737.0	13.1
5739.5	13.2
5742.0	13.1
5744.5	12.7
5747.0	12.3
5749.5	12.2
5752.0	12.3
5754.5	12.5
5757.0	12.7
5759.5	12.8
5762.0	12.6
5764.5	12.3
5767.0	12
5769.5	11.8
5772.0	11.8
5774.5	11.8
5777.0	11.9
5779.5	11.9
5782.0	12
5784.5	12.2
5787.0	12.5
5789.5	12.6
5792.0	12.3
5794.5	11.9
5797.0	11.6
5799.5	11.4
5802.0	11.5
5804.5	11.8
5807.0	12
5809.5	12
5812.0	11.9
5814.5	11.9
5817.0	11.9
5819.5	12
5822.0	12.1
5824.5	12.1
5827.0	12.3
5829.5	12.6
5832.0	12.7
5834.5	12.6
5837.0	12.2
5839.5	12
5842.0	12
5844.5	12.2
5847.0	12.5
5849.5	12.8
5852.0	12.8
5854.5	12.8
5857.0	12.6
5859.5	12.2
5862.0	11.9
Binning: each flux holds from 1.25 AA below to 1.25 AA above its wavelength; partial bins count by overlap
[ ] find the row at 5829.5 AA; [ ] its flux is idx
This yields 12.6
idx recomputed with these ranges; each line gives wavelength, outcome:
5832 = 12.7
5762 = 12.6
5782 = 12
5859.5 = 12.2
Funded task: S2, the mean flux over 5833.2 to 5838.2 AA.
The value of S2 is 12.4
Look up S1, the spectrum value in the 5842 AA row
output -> 12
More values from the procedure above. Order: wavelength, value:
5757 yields 12.7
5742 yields 13.1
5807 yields 12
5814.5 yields 11.9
